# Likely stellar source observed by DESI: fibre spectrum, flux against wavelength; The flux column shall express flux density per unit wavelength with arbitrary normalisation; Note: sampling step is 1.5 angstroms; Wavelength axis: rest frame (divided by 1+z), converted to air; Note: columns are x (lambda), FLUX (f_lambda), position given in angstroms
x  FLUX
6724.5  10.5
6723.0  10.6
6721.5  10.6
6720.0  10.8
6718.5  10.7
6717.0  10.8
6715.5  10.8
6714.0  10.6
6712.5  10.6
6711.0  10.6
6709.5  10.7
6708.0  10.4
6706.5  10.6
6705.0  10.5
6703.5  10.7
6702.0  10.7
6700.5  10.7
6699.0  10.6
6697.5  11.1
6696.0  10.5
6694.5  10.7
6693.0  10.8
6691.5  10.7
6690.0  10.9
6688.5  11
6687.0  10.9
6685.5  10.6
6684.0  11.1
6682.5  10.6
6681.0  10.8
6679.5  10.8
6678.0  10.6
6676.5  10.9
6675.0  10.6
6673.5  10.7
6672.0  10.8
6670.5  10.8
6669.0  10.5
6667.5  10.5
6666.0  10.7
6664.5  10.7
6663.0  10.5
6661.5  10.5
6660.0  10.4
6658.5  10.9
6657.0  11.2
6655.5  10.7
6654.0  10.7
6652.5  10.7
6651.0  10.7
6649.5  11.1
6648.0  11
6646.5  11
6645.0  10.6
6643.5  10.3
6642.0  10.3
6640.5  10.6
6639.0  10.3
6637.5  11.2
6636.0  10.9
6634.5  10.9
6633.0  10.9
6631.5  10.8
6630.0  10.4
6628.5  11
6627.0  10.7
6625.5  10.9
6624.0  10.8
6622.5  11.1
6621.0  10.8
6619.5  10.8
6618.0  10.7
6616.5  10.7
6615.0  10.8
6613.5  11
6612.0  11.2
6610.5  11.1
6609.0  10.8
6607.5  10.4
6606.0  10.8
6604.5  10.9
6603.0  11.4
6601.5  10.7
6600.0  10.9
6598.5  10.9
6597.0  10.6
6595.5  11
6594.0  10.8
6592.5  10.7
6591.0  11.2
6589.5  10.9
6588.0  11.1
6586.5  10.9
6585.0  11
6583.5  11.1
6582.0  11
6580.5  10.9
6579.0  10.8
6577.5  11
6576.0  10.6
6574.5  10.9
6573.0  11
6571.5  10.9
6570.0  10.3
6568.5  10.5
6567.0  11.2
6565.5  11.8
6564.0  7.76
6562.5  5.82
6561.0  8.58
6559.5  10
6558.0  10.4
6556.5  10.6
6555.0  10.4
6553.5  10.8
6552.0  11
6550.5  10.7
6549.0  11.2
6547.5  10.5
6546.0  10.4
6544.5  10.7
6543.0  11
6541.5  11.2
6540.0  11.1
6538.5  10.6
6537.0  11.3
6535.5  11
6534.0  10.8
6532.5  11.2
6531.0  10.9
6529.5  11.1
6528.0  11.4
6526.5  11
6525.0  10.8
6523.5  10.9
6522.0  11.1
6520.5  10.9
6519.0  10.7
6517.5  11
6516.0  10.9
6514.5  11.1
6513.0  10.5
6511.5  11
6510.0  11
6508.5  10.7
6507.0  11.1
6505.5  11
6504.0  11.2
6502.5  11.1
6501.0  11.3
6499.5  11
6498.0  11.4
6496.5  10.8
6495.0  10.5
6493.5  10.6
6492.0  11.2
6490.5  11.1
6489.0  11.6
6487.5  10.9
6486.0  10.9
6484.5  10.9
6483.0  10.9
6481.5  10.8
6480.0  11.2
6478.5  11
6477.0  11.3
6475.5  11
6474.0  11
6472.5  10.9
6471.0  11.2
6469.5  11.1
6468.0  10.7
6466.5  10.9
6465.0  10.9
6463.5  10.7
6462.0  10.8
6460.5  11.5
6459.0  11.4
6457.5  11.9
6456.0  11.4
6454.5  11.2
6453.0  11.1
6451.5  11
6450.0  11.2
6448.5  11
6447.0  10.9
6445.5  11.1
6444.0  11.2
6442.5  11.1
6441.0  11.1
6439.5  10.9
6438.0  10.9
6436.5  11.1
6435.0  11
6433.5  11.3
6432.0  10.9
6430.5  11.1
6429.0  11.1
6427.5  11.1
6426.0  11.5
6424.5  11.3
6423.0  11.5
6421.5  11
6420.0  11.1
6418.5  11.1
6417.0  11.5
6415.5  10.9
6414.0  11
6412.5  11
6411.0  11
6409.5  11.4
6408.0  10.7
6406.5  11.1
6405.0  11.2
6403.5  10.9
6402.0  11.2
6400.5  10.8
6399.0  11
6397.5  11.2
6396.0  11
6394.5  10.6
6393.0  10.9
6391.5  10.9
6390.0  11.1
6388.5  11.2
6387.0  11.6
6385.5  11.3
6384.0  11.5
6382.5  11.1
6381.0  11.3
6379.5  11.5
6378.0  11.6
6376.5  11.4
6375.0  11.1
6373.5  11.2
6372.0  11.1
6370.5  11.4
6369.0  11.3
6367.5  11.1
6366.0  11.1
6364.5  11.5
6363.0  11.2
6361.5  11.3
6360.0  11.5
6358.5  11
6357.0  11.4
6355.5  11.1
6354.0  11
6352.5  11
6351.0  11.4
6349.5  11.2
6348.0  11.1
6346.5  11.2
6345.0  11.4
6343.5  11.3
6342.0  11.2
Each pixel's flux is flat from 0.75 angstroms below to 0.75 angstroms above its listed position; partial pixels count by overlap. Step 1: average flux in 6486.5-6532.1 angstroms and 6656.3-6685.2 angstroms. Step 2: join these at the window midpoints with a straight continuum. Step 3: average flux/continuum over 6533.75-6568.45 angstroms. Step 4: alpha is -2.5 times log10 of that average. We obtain 0.06 mag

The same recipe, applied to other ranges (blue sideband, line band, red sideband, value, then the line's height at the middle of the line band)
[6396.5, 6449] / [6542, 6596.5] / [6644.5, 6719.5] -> 0.03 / 10.9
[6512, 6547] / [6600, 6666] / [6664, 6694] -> 0.00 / 10.8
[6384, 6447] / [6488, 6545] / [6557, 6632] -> -0.02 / 10.8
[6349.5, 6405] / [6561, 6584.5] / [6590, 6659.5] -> 0.06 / 10.9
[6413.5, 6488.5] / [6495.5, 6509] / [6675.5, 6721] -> 0.00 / 11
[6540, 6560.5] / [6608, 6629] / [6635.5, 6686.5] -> -0.02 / 10.7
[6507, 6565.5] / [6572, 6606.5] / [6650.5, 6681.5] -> -0.03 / 10.6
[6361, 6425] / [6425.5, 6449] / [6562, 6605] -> 0.00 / 11.1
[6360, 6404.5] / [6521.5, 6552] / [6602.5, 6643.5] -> 0.00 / 10.9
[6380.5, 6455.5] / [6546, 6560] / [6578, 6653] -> 0.03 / 10.9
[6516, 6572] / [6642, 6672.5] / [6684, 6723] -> 0.00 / 10.7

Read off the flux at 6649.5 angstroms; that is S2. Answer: 11.1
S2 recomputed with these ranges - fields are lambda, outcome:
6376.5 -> 11.4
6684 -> 11.1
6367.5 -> 11.1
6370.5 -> 11.4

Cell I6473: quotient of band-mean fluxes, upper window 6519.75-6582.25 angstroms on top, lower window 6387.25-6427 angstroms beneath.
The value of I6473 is 0.96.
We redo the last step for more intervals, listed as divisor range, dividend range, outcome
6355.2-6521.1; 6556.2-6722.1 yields 0.96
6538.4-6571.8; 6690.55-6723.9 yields 1.04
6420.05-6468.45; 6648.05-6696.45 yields 0.97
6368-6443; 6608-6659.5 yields 0.97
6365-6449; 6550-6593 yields 0.94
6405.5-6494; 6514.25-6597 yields 0.96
